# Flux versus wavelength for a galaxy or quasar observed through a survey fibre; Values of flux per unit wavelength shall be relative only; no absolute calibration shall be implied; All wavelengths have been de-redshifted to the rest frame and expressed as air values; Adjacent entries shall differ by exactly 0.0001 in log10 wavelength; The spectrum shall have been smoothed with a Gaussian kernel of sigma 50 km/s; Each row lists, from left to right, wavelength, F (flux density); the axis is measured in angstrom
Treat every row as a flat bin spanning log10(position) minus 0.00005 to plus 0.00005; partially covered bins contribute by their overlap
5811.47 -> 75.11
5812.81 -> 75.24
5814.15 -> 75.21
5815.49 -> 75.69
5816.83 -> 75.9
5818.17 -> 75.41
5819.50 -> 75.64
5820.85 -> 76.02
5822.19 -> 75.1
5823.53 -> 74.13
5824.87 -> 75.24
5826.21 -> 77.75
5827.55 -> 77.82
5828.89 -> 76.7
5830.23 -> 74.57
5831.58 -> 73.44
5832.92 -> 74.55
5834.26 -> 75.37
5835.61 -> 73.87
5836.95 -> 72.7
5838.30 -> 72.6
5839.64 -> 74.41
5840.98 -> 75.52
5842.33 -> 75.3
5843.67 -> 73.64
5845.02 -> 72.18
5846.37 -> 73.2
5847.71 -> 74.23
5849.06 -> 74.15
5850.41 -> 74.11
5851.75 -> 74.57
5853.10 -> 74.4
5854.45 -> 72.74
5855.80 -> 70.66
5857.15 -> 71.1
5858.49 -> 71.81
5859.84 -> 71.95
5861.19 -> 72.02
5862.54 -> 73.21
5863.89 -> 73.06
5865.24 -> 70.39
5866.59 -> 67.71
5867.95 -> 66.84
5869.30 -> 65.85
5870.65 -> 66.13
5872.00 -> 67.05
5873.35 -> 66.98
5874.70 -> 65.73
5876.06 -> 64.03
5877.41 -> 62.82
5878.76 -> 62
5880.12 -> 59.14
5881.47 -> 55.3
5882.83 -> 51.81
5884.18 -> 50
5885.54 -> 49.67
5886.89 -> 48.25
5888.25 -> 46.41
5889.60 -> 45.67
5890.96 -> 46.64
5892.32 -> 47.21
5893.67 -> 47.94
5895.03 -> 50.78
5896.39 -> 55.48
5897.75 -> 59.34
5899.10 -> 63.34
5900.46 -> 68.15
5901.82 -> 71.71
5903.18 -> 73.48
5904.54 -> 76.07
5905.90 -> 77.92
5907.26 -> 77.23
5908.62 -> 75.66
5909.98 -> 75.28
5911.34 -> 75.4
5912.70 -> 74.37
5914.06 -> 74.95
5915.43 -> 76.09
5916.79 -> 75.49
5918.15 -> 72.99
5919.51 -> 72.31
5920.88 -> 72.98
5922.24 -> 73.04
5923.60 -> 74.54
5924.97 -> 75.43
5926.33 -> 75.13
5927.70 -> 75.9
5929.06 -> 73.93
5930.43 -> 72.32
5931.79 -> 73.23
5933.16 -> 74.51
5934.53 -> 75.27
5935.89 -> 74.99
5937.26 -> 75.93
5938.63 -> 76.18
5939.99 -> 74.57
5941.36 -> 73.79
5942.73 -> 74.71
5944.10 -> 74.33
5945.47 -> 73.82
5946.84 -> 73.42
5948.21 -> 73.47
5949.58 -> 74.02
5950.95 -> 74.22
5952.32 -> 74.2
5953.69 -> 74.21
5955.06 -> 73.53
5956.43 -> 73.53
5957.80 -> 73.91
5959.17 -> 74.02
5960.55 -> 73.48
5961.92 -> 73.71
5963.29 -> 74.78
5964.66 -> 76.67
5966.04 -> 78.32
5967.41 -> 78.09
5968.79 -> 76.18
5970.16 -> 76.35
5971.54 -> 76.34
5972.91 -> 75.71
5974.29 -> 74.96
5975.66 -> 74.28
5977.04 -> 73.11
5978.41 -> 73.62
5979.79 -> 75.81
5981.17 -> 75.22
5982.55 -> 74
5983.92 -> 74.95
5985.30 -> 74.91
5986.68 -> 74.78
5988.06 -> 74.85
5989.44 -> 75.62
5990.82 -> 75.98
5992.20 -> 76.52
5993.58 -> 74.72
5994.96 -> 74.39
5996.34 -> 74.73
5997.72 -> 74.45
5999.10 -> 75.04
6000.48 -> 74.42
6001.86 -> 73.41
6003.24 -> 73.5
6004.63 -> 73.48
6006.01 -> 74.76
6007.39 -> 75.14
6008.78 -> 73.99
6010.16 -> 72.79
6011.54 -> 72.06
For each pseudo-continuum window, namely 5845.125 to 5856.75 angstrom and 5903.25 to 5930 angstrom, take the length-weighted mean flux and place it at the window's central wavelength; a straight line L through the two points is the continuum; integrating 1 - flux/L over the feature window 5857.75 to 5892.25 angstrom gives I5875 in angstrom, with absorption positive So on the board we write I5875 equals 5.85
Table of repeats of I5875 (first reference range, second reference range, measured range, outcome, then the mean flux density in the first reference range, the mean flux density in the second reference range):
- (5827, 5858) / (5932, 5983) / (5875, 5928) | 6.8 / 74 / 74.8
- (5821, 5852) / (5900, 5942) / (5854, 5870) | 0.9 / 74.6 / 74.5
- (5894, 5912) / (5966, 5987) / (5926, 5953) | -0.9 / 68.8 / 75.3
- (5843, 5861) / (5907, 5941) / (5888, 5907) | 3.6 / 73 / 74.7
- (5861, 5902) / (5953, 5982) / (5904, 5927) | -3.2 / 59.7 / 75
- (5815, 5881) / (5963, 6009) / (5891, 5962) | 2.0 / 72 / 75.1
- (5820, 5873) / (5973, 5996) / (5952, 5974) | -0.2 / 72.9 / 74.9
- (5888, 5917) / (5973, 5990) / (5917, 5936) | -1.6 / 65.3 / 74.7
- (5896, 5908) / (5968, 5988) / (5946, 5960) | -0.1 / 69.6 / 75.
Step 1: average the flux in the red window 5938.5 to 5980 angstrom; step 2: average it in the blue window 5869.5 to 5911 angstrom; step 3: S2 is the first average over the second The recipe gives 1.22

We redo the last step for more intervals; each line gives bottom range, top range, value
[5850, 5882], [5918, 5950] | 1.09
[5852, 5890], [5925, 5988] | 1.17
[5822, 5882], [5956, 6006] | 1.05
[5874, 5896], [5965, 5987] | 1.41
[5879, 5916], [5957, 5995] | 1.21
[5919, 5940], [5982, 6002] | 1.01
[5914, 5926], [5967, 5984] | 1.01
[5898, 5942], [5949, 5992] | 1.01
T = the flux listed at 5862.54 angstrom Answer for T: 73.21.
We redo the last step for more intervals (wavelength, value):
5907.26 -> 77.23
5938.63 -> 76.18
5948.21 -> 73.47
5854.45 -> 72.74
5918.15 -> 72.99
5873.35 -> 66.98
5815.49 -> 75.69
